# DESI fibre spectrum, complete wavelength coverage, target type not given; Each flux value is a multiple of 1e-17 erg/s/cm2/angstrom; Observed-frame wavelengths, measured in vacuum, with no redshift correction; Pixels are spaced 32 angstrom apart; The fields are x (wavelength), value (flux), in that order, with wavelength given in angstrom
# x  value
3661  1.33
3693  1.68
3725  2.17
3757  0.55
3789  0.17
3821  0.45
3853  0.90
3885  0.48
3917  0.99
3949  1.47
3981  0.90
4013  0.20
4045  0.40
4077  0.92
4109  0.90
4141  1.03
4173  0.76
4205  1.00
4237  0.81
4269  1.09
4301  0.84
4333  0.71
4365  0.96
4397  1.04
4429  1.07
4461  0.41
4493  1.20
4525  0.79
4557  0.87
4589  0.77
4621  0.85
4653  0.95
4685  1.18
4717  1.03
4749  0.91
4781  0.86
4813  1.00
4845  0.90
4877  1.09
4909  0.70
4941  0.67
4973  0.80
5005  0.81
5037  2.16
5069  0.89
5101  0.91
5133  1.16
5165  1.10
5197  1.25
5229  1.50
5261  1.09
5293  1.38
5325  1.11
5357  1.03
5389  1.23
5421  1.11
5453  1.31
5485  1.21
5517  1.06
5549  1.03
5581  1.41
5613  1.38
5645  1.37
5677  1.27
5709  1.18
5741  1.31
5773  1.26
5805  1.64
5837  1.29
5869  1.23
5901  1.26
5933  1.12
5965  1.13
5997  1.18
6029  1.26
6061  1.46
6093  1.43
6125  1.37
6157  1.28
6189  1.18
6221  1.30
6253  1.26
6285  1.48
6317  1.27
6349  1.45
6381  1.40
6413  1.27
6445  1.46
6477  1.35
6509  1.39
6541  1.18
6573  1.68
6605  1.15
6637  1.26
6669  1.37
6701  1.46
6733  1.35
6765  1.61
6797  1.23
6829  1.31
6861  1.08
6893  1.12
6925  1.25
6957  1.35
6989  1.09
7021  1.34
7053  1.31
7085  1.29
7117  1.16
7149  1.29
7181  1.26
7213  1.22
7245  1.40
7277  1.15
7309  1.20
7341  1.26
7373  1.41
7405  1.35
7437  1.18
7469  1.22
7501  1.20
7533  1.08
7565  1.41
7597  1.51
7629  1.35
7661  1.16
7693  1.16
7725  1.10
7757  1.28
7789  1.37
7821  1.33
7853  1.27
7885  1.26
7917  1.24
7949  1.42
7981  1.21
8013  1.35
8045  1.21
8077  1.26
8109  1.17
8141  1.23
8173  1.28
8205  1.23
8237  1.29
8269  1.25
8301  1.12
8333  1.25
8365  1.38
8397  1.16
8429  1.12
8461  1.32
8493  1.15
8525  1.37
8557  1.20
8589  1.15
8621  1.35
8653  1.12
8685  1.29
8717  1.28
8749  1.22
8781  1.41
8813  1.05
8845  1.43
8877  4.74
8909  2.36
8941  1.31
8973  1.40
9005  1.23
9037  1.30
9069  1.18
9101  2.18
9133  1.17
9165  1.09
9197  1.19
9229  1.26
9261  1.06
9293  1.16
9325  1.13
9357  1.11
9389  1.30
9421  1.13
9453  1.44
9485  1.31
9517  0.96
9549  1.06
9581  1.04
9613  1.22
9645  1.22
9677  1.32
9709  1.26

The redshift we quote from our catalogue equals 0.353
